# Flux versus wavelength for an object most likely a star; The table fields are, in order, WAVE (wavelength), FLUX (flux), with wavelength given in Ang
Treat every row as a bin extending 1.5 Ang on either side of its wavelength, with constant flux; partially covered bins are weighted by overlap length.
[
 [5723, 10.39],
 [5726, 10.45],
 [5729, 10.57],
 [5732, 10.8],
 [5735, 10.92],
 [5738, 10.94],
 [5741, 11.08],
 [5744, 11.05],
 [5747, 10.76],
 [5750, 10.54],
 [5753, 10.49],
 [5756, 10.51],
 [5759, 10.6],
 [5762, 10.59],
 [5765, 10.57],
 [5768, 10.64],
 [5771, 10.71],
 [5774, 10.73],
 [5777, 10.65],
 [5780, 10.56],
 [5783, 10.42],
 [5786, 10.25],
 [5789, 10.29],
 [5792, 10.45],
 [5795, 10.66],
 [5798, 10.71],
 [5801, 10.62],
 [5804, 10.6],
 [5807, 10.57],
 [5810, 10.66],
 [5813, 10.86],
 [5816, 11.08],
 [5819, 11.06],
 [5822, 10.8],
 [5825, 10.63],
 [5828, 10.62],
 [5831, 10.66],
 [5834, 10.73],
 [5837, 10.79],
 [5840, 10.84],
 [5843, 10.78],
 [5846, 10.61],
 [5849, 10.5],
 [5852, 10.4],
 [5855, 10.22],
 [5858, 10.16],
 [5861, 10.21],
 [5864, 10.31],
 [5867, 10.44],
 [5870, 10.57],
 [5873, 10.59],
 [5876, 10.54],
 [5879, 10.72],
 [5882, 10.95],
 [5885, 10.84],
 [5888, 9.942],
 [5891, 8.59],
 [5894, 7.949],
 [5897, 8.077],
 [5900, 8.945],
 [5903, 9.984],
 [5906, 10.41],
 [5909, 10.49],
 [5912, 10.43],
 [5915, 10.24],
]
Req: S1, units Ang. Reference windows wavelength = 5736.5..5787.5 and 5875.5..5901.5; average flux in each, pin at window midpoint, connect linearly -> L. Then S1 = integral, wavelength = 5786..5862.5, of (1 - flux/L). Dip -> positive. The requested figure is -3.7 Ang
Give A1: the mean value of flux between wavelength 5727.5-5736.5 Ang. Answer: 10.8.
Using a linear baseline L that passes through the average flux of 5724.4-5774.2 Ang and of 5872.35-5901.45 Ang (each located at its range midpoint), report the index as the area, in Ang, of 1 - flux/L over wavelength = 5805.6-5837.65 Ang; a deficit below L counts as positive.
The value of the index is -1.9 Ang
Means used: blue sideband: 10.7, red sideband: 9.69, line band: 10.8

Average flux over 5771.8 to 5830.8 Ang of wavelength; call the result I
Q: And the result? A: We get 10.6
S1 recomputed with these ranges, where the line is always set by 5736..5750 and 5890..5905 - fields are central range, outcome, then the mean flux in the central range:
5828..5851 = -2.7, 10.7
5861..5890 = -4.5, 10.5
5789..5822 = -2.2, 10.7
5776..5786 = -0.1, 10.5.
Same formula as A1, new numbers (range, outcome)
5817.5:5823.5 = 10.9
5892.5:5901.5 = 8.32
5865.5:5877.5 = 10.5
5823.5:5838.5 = 10.7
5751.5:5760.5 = 10.5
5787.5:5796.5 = 10.5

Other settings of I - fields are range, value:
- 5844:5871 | 10.4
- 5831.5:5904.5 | 10.2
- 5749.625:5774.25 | 10.6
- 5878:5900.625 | 9.5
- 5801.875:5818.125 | 10.8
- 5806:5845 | 10.8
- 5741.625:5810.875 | 10.6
